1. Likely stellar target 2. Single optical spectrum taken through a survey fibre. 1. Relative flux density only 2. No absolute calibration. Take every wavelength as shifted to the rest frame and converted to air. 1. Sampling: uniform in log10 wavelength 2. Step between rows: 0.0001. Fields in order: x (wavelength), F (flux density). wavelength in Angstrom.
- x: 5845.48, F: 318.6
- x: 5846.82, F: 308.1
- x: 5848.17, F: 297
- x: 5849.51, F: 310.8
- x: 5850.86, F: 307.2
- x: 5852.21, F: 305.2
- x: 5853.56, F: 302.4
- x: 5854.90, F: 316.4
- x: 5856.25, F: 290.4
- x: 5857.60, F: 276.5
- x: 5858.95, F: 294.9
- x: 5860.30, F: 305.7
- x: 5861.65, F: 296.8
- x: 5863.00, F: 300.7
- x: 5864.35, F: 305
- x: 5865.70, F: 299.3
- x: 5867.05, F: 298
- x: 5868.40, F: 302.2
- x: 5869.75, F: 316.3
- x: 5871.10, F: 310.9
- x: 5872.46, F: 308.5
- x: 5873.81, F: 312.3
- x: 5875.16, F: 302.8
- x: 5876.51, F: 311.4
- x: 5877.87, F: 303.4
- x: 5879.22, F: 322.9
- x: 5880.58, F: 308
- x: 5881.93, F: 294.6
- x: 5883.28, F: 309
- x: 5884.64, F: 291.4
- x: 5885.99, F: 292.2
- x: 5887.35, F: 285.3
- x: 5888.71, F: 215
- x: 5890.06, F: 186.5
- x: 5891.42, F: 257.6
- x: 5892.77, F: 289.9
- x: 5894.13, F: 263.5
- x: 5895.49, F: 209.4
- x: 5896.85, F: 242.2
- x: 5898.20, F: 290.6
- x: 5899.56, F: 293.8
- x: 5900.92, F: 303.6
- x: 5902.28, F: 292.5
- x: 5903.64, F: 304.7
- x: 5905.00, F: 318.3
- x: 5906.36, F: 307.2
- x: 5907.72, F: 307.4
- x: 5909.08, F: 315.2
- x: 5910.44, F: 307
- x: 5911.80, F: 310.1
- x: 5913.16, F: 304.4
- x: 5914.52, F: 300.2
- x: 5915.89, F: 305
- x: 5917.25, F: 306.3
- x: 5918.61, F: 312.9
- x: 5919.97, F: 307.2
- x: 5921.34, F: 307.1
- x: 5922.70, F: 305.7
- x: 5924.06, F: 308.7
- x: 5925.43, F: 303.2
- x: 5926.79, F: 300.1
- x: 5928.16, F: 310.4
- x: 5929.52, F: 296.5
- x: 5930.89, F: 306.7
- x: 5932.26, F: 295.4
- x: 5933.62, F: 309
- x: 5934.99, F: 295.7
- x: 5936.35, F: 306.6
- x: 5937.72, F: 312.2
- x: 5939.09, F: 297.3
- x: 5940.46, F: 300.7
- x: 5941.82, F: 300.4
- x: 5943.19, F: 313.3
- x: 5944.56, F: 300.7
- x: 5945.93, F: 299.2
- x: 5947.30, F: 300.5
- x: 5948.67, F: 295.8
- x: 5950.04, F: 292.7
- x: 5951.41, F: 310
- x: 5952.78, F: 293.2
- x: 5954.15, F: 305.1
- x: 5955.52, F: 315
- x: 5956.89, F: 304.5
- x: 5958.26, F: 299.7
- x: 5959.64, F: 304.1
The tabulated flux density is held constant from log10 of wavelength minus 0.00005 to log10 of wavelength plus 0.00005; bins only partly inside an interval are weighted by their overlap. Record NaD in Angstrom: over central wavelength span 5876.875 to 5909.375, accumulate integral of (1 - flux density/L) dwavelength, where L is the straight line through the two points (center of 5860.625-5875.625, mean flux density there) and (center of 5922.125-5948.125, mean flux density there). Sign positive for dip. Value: 2.2 Angstrom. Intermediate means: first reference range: 305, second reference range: 303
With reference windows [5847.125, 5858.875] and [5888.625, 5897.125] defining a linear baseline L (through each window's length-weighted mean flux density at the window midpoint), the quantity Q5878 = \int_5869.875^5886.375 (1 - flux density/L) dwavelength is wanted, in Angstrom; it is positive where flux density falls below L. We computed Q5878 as -2.8 Angstrom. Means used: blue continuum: 301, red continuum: 239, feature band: 306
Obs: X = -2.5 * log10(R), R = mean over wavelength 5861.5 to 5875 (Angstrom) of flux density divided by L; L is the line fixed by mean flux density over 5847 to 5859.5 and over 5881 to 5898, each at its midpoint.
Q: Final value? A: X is -0.08 mag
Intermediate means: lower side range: 300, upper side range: 263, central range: 305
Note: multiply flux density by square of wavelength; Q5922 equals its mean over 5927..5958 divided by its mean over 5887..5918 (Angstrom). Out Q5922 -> 1.1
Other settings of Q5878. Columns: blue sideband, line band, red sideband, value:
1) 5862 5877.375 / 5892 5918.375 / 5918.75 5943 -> 1.0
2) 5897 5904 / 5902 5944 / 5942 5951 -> -1.3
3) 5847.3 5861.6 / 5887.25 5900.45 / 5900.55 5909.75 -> 2.3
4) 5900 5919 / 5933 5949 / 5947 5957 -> 0.0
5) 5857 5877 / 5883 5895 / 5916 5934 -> 1.6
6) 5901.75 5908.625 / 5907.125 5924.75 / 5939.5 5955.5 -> -0.1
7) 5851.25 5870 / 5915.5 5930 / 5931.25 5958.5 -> -0.2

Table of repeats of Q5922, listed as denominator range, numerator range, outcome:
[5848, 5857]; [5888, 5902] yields 0.85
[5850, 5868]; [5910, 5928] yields 1.04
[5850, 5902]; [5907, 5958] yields 1.07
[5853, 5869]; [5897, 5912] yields 1.03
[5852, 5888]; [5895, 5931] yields 1.01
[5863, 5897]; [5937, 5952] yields 1.08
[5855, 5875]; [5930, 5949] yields 1.03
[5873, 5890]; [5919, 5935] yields 1.06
